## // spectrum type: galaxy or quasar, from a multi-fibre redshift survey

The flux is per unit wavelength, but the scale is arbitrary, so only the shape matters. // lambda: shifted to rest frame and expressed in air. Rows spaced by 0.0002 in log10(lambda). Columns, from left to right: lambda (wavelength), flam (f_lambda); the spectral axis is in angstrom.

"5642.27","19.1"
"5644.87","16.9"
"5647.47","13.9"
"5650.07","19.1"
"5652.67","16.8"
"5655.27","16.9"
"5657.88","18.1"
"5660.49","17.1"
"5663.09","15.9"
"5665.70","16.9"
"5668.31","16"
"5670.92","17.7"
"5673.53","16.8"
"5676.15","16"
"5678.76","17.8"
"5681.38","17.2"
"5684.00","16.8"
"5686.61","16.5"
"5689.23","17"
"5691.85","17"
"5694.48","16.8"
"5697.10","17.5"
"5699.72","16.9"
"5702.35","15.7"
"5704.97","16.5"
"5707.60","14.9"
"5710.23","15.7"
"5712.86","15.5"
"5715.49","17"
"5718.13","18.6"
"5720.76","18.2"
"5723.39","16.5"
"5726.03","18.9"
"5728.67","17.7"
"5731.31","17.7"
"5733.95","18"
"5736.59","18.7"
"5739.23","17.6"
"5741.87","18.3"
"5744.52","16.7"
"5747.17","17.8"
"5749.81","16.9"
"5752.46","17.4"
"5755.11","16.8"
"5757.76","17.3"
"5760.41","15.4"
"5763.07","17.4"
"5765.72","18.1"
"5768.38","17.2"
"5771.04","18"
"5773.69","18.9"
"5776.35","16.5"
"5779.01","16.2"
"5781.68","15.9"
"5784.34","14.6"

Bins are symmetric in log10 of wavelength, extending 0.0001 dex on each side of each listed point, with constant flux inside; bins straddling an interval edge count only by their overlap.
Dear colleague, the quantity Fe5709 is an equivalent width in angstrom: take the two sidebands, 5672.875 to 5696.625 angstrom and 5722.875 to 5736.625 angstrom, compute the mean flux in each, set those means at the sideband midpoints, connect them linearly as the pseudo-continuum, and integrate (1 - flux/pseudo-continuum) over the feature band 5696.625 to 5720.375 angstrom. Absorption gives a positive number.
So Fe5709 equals 1.26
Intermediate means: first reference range 16.9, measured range 16.5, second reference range 17.9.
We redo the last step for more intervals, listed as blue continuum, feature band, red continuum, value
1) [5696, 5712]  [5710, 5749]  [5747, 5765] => -2.3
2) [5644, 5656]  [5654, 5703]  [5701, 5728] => -0.4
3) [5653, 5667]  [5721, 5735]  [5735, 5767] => -0.4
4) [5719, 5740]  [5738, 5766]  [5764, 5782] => 0.7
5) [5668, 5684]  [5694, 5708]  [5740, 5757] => 0.5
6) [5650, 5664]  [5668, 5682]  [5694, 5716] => -0.1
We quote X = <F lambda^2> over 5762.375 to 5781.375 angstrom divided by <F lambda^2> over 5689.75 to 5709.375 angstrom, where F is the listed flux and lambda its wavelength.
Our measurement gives 1.1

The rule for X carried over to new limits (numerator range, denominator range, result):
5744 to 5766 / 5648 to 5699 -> 1.03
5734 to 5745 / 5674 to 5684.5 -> 1.08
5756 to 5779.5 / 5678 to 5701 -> 1.04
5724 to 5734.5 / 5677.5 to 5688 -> 1.07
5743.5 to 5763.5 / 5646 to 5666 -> 1.04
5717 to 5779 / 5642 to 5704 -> 1.07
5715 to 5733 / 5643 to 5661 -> 1.07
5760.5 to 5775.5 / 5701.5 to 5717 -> 1.13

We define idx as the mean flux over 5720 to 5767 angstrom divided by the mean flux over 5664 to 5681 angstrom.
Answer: 1.0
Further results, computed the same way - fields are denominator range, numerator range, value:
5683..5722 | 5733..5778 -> 1.05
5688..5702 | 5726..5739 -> 1.07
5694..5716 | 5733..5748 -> 1.10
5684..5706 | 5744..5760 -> 1.02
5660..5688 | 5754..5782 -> 1.02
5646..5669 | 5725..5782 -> 1.04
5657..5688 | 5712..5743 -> 1.05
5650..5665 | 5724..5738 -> 1.06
